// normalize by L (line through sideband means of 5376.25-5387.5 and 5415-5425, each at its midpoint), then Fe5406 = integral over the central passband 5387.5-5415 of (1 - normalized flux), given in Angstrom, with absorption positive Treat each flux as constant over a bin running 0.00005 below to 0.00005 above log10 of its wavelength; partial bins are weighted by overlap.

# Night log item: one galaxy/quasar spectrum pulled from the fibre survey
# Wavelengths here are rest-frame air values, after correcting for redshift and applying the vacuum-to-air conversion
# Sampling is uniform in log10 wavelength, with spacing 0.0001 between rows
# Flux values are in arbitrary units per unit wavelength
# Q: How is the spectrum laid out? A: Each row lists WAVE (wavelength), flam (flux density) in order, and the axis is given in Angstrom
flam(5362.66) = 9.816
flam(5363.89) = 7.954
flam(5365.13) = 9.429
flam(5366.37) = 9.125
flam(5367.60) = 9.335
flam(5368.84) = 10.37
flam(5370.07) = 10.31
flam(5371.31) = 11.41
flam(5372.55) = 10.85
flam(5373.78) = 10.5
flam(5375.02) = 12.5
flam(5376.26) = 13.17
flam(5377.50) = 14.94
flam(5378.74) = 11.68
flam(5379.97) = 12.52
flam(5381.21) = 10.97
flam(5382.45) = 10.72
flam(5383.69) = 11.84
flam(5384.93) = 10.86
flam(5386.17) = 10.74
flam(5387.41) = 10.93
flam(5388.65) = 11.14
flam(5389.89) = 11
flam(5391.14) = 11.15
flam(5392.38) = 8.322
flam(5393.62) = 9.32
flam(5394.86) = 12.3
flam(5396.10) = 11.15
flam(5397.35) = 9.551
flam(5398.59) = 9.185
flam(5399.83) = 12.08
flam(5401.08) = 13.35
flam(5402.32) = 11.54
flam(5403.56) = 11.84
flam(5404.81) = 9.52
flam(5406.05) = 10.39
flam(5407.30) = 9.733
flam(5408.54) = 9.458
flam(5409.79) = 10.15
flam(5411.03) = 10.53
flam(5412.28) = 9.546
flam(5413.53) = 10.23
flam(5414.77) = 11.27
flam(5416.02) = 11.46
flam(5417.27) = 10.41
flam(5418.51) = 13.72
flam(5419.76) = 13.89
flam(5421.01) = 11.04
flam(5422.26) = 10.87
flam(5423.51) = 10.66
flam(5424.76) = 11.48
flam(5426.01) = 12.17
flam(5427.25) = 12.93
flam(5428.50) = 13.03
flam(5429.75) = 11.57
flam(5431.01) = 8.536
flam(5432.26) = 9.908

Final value 2.7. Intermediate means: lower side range 11.8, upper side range 11.7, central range 10.6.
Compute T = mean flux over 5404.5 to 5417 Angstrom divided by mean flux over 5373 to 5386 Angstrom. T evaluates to 0.86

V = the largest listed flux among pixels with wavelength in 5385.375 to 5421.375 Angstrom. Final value 13.89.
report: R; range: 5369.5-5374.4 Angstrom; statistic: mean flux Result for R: 10.8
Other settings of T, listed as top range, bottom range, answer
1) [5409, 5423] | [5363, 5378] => 1.04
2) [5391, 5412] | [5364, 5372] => 1.07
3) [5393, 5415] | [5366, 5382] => 0.93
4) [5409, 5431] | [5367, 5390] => 1.00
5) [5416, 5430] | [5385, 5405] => 1.10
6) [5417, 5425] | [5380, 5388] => 1.06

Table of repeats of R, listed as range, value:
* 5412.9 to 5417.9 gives 10.9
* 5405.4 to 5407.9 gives 10.1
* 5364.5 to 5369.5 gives 9.57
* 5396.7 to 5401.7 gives 11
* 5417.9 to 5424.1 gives 12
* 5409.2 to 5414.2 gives 10.1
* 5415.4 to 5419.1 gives 11.9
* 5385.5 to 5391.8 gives 11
